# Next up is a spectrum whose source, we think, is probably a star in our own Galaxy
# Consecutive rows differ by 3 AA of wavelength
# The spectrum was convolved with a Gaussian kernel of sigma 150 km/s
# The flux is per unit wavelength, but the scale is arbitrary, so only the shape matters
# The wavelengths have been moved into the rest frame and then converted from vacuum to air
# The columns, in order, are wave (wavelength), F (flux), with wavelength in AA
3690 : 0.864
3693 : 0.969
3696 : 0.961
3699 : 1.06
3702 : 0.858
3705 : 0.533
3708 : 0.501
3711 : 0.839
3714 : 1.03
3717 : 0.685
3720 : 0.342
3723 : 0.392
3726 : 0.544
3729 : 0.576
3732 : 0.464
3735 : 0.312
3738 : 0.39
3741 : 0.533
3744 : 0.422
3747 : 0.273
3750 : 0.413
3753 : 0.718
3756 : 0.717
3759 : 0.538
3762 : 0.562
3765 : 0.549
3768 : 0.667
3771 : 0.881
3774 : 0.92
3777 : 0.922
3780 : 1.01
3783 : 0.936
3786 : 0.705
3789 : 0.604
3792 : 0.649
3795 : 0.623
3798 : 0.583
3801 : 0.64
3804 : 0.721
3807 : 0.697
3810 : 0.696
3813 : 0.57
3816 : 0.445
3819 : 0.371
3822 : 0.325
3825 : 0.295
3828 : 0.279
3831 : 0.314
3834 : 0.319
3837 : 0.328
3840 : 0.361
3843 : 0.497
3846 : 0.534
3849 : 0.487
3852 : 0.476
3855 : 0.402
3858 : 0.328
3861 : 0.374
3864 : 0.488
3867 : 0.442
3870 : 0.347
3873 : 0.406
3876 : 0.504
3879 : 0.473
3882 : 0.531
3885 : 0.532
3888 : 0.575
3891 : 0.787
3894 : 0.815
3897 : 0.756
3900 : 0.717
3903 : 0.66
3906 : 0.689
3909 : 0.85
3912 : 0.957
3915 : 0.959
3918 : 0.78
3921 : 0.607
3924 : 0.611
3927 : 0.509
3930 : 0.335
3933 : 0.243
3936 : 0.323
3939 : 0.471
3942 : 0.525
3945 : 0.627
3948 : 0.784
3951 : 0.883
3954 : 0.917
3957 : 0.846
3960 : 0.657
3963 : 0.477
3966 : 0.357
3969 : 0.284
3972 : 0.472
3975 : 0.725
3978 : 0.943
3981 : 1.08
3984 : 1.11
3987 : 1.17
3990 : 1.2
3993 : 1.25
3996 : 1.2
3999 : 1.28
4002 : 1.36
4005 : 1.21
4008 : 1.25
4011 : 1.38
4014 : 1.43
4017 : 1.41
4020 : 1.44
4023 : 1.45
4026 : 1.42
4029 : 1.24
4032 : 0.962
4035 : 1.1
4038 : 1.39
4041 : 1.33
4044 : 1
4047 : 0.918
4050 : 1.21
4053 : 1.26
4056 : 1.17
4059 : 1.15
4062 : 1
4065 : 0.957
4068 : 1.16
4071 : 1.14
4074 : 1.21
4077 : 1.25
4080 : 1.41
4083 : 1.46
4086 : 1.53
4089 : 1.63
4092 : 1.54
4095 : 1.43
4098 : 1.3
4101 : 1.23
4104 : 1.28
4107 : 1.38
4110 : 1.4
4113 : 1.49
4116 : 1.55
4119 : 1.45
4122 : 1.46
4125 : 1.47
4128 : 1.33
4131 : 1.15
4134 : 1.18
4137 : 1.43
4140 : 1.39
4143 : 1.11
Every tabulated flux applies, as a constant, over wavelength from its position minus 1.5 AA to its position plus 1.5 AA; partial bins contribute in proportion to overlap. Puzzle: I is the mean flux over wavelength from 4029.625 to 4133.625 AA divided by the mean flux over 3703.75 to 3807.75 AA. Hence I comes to 2.1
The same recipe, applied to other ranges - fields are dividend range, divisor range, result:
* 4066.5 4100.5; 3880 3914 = 1.91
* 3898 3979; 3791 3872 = 1.37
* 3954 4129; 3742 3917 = 2.05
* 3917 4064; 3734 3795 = 1.50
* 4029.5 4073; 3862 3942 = 1.92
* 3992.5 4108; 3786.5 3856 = 2.59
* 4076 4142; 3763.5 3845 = 2.37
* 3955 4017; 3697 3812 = 1.54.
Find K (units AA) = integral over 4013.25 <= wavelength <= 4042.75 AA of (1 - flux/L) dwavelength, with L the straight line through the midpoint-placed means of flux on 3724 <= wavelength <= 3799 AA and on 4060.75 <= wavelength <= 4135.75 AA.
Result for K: -3.1 AA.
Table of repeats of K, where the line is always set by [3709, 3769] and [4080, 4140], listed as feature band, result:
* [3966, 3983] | 6.41 AA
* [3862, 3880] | 8.69 AA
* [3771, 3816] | -4.22 AA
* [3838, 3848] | 4.19 AA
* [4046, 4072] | 3.56 AA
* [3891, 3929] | 8.12 AA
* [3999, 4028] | -4.50 AA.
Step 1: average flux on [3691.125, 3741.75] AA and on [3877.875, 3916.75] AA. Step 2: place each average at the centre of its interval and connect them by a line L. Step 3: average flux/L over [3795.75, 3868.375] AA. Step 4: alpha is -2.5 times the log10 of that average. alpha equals 0.45 mag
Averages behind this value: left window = 0.65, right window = 0.718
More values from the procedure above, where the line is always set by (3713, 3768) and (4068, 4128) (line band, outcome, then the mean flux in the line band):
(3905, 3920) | 0.12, 0.844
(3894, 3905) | 0.25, 0.724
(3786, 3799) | 0.04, 0.626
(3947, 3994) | 0.31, 0.818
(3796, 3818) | 0.11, 0.616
